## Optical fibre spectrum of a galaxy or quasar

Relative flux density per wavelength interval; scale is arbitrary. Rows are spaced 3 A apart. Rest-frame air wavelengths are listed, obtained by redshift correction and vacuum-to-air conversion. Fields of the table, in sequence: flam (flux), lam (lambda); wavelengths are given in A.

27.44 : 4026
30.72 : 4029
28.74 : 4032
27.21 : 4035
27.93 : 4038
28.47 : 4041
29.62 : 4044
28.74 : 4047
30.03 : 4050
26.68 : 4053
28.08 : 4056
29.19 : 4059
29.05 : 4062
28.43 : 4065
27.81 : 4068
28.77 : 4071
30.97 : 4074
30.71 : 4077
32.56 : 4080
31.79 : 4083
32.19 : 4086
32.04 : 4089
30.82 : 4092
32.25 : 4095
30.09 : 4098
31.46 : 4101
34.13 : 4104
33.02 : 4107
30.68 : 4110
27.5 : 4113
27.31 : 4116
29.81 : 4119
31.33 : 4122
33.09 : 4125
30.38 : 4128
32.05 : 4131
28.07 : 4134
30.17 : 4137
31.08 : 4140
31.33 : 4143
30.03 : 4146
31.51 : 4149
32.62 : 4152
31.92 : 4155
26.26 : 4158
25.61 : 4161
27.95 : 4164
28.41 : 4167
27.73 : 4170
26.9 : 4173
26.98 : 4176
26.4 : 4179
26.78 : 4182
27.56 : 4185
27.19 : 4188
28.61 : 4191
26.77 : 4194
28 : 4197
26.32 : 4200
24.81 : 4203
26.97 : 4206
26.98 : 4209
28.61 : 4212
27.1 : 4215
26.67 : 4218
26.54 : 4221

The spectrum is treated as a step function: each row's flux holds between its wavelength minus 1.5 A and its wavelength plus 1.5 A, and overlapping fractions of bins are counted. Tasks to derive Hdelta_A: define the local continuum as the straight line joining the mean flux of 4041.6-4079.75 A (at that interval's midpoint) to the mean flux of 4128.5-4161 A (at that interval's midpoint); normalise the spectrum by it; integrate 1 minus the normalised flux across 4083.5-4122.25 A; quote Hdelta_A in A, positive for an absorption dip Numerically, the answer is -1.7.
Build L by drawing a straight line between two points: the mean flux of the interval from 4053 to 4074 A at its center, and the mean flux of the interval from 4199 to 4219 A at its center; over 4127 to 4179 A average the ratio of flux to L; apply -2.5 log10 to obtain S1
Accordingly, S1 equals -0.07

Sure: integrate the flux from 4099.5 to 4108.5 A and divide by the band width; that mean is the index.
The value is 32.9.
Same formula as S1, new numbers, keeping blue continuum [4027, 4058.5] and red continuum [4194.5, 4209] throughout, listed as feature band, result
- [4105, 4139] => -0.10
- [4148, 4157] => -0.17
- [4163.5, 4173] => -0.03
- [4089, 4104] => -0.13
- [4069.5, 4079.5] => -0.08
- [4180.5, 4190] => -0.02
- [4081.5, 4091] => -0.14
